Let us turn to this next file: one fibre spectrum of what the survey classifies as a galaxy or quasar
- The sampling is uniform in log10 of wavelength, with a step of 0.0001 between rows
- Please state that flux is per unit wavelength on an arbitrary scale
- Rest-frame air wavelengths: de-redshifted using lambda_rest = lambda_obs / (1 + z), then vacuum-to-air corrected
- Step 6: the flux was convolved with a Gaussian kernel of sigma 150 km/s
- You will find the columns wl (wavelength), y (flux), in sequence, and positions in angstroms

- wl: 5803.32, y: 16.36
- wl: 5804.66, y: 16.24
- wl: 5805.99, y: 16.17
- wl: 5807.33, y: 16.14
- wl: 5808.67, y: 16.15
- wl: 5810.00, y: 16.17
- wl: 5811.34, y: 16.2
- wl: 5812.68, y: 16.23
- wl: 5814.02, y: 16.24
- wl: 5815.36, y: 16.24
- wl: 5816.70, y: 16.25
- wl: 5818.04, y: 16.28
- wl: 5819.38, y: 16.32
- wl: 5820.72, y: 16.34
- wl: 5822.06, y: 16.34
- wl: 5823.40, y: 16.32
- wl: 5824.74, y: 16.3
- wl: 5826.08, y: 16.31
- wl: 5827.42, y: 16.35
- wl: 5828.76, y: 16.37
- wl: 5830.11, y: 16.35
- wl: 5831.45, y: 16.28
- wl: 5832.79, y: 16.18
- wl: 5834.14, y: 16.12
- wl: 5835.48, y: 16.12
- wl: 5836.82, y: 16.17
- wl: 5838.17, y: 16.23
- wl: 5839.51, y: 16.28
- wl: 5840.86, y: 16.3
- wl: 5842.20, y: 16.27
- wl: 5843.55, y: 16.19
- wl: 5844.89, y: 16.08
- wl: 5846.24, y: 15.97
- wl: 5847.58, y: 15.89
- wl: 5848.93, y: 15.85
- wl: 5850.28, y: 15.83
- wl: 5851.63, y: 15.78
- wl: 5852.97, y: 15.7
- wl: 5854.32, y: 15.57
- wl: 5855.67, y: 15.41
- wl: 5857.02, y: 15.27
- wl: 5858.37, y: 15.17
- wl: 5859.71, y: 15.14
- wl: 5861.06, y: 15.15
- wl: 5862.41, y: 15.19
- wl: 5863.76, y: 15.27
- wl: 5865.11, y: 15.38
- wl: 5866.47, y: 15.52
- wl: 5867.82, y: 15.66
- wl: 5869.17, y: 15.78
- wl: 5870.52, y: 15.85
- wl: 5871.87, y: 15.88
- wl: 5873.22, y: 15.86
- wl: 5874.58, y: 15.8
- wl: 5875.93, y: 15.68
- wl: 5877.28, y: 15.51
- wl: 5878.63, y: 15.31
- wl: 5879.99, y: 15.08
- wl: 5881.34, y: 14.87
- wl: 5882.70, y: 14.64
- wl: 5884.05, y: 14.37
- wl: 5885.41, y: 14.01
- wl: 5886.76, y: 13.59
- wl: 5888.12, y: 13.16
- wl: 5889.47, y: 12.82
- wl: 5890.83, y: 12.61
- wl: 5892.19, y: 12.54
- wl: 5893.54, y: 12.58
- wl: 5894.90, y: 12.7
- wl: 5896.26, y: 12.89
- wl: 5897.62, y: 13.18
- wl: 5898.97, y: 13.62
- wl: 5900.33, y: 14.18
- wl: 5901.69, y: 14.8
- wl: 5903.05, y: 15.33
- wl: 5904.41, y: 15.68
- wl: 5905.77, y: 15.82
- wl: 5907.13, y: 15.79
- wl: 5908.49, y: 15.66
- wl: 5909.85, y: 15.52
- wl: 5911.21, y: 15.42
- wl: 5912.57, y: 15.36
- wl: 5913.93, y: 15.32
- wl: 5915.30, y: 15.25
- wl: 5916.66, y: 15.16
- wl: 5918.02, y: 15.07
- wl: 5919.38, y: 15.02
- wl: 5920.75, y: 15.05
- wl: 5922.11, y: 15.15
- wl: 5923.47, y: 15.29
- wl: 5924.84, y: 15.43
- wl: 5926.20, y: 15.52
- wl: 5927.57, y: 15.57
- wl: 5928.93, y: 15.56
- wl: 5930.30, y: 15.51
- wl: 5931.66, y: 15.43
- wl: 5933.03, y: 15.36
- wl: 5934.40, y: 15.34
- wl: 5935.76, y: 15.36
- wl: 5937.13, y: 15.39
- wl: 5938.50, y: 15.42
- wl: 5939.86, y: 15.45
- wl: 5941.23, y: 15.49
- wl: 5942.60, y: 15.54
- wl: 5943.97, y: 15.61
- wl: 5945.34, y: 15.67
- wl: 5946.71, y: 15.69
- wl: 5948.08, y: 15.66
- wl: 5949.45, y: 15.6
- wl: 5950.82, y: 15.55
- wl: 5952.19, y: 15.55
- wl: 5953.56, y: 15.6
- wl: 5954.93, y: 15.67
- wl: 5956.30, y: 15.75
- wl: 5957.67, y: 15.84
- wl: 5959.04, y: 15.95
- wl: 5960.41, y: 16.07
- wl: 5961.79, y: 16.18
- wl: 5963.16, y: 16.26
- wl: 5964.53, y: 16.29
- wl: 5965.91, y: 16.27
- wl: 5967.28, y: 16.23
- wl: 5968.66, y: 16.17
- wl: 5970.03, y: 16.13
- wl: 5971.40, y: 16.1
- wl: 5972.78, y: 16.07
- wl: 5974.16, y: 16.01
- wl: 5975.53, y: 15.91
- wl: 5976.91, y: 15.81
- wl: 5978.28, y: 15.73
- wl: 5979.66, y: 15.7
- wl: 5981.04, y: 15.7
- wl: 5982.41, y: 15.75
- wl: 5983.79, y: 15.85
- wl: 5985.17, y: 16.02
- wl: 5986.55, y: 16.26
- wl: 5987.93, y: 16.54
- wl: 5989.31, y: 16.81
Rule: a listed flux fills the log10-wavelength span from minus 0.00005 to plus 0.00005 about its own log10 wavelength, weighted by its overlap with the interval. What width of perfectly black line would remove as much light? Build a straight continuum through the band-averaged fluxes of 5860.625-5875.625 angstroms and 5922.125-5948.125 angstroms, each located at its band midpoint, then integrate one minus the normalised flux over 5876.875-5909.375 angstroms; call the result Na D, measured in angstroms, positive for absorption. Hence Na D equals 2.8 angstroms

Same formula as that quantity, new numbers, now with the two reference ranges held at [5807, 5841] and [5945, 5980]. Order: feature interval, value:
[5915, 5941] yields 1.1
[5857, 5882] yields 1.1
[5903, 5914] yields 0.3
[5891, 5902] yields 1.9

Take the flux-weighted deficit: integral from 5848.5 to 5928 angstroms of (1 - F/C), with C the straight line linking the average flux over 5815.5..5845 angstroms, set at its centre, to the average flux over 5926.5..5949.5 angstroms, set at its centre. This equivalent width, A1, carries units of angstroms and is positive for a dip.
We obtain 4.6 angstroms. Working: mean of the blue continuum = 16.3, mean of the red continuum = 15.5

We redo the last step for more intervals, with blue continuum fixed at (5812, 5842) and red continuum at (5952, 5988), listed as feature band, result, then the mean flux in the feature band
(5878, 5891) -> 1.7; 14.1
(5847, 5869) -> 1.0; 15.5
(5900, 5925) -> 1.2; 15.3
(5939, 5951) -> 0.3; 15.6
